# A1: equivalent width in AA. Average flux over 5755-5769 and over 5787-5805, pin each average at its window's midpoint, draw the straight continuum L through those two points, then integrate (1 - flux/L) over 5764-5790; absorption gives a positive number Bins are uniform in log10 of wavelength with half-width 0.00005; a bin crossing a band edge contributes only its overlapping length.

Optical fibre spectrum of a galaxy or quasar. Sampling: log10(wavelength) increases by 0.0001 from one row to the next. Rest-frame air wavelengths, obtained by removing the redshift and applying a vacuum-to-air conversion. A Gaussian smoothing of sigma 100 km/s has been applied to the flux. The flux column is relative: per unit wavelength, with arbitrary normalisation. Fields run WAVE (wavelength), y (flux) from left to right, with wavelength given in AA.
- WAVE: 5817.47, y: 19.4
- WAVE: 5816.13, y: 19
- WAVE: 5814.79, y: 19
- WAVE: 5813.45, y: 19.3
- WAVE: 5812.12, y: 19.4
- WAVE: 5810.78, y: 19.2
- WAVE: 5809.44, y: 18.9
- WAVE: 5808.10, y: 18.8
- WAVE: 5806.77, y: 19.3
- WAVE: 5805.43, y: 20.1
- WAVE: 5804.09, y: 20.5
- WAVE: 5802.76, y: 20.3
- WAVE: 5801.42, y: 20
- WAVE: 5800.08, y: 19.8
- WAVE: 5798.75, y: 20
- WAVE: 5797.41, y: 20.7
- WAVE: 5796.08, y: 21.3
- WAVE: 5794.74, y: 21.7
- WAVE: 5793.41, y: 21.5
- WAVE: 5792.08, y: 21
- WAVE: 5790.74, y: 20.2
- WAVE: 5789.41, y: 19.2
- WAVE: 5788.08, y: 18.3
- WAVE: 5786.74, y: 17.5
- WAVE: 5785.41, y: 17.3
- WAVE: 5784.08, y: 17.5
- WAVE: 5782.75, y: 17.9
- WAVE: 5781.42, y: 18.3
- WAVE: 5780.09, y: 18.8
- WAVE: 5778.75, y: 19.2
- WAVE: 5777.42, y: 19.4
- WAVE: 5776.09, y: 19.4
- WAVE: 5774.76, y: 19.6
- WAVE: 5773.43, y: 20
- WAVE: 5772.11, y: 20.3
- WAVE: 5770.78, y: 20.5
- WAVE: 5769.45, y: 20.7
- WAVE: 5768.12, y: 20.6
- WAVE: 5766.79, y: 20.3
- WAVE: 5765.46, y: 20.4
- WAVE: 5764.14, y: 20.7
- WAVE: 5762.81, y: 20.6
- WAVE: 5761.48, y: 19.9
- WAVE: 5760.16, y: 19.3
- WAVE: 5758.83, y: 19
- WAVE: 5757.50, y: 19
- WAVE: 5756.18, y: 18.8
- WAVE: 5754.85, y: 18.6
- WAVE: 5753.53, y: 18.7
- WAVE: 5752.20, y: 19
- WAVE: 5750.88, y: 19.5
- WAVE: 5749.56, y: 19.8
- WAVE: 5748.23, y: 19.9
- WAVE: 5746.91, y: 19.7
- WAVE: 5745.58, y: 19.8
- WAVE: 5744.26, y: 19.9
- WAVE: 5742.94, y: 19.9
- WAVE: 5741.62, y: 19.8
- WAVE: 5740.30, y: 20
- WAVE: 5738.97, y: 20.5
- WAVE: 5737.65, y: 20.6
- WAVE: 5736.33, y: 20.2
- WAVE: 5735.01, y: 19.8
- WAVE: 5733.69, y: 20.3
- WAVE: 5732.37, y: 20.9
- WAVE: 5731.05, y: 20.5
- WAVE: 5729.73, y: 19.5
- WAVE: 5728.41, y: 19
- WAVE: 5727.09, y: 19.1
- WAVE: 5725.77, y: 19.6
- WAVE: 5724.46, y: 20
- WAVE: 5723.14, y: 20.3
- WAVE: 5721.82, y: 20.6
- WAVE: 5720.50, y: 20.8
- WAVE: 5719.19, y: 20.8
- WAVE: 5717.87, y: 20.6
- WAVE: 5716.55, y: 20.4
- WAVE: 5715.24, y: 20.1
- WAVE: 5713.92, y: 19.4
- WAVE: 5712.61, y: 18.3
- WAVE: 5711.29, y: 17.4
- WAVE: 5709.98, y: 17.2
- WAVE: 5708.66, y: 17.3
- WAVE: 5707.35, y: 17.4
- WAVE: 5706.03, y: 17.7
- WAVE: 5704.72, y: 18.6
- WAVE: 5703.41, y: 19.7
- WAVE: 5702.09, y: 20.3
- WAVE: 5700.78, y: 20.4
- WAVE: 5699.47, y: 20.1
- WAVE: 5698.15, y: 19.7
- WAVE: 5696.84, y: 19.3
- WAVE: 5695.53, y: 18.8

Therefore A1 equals 1.0 AA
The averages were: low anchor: 19.8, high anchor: 20.3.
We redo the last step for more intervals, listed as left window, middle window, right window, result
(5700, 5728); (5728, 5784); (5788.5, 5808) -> 0.34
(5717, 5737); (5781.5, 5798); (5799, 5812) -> 0.24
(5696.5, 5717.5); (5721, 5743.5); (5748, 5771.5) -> -0.82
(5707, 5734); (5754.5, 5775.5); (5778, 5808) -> -0.40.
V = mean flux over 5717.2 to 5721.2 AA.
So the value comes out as 20.7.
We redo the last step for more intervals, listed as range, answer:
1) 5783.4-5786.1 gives 17.4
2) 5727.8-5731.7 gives 19.7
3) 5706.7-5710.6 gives 17.3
